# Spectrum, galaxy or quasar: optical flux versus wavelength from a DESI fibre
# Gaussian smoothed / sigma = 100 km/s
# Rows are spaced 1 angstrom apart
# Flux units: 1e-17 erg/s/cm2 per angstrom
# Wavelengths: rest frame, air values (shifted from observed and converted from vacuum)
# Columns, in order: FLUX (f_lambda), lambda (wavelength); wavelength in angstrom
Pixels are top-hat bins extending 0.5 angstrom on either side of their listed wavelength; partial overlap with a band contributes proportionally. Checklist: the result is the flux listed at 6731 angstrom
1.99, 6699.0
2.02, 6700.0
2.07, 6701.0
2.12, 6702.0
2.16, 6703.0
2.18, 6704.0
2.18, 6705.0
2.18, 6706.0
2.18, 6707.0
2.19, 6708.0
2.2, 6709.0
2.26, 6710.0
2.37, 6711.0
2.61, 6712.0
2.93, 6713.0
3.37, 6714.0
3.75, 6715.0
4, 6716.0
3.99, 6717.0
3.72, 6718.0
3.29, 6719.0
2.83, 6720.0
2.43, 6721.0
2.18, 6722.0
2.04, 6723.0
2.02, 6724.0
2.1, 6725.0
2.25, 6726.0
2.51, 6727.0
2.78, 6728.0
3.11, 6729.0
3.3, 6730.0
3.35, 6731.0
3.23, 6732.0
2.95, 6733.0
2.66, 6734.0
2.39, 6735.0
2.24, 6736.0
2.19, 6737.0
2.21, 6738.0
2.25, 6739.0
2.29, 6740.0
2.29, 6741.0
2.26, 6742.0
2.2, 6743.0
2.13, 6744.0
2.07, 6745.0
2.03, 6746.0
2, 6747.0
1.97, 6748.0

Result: 3.35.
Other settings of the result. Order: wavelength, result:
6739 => 2.25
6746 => 2.03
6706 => 2.18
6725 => 2.1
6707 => 2.18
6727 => 2.51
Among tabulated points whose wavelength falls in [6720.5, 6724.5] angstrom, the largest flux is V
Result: 2.43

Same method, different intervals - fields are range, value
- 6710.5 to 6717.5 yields 4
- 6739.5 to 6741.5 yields 2.29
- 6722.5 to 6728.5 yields 2.78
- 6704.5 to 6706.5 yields 2.18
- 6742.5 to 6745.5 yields 2.2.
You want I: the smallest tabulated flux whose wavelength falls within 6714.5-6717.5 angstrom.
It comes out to 3.75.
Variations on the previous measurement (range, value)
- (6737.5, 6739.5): 2.21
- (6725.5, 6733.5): 2.25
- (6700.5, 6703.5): 2.07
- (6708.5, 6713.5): 2.2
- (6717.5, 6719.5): 3.29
